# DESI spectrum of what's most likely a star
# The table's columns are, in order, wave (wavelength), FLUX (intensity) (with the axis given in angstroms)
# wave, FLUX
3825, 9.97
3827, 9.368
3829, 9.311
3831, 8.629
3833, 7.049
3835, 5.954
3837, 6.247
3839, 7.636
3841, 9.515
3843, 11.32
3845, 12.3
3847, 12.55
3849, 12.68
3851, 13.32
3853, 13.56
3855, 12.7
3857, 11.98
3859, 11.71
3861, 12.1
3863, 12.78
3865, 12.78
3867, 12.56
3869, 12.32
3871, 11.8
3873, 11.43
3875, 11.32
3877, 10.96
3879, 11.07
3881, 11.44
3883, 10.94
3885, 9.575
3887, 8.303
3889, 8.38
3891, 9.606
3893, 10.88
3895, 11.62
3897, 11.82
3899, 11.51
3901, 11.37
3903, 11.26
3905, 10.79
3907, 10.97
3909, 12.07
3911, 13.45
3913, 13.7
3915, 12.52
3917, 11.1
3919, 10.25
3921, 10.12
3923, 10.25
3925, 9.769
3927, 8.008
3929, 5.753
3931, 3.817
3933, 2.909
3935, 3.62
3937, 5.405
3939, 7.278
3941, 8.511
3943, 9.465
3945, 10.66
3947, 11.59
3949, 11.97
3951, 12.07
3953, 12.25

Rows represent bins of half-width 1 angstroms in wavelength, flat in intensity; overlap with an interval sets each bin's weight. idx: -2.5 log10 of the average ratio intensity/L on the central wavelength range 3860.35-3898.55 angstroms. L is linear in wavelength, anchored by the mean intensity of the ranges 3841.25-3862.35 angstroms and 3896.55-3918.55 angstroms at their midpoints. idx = 0.09 mag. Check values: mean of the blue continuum 12.3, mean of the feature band 11.1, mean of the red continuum 11.8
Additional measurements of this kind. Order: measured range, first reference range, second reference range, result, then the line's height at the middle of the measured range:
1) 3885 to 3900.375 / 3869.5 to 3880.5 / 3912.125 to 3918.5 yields 0.146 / 11.8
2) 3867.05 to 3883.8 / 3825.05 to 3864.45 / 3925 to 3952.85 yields -0.179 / 9.73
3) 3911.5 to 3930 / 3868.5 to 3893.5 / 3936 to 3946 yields -0.131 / 9.04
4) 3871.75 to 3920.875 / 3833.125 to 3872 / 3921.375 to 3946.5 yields -0.221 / 9.12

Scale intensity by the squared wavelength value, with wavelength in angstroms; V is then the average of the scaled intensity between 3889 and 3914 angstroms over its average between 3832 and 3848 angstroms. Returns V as 1.30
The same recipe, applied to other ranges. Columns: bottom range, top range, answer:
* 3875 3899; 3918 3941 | 0.69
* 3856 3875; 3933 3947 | 0.64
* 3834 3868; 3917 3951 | 0.77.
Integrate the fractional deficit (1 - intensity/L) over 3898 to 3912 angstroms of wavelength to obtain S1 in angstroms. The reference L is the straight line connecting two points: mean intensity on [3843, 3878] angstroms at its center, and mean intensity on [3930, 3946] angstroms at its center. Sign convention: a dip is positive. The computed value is -4.3 angstroms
